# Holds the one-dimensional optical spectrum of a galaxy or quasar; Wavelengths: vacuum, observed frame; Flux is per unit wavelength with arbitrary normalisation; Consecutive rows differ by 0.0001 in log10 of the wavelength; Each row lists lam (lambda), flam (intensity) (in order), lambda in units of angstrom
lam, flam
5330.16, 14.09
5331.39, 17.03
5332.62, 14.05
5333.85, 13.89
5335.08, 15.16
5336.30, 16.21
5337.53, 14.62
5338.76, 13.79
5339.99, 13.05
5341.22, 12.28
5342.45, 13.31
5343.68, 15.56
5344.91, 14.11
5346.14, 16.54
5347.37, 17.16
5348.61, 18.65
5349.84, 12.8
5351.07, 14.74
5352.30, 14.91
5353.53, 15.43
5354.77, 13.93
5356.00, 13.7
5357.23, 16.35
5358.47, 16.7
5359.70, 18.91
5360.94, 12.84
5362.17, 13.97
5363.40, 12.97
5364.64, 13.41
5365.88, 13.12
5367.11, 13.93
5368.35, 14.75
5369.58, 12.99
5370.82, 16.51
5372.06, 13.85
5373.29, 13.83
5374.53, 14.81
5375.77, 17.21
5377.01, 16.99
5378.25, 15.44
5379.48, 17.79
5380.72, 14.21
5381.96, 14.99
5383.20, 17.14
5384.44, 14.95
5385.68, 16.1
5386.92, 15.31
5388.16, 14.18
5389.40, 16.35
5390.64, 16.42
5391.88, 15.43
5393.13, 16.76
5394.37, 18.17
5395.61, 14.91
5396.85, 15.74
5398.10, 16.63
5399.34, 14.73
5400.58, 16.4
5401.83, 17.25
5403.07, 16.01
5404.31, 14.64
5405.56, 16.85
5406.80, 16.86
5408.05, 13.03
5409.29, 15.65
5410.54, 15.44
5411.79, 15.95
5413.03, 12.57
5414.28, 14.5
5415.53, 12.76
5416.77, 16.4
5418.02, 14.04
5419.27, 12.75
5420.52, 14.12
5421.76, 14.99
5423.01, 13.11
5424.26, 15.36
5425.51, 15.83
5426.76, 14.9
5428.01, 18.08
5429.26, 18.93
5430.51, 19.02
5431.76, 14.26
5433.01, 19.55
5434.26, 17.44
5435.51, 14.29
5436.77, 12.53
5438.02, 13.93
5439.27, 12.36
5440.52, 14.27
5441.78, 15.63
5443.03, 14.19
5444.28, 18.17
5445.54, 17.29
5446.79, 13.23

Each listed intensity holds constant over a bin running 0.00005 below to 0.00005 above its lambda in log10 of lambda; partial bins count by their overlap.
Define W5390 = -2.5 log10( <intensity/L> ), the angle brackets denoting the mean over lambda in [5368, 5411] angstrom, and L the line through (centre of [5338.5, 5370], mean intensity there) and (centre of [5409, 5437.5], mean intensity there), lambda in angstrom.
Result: -0.05 mag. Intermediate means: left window 14.6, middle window 15.7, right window 15.3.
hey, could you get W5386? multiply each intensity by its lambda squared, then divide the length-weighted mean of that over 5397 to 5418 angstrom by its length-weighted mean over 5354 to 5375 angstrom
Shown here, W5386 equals 1.07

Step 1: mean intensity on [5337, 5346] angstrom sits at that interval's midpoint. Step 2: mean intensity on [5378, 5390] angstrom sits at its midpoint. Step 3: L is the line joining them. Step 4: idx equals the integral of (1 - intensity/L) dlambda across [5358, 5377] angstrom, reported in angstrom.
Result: 0.36 angstrom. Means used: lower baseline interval 14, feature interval 14.7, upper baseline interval 15.7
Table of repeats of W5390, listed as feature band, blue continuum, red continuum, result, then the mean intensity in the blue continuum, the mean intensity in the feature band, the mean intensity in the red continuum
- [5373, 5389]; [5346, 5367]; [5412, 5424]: -0.07 mag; 15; 15.7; 14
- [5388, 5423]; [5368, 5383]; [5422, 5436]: 0.04 mag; 15.3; 15.3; 16.4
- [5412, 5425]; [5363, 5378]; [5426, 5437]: 0.15 mag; 14.6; 14.1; 16.7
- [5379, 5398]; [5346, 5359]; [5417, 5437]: -0.02 mag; 15.5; 15.9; 15.6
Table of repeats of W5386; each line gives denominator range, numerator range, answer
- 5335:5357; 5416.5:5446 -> 1.08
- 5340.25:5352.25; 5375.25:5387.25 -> 1.09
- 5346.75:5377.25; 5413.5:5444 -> 1.04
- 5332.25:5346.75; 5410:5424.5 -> 1.02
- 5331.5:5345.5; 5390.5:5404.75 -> 1.15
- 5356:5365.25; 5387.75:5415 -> 1.06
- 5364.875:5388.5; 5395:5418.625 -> 1.02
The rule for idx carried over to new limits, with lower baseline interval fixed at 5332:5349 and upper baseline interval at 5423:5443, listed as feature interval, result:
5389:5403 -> -0.86 angstrom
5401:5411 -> -0.22 angstrom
